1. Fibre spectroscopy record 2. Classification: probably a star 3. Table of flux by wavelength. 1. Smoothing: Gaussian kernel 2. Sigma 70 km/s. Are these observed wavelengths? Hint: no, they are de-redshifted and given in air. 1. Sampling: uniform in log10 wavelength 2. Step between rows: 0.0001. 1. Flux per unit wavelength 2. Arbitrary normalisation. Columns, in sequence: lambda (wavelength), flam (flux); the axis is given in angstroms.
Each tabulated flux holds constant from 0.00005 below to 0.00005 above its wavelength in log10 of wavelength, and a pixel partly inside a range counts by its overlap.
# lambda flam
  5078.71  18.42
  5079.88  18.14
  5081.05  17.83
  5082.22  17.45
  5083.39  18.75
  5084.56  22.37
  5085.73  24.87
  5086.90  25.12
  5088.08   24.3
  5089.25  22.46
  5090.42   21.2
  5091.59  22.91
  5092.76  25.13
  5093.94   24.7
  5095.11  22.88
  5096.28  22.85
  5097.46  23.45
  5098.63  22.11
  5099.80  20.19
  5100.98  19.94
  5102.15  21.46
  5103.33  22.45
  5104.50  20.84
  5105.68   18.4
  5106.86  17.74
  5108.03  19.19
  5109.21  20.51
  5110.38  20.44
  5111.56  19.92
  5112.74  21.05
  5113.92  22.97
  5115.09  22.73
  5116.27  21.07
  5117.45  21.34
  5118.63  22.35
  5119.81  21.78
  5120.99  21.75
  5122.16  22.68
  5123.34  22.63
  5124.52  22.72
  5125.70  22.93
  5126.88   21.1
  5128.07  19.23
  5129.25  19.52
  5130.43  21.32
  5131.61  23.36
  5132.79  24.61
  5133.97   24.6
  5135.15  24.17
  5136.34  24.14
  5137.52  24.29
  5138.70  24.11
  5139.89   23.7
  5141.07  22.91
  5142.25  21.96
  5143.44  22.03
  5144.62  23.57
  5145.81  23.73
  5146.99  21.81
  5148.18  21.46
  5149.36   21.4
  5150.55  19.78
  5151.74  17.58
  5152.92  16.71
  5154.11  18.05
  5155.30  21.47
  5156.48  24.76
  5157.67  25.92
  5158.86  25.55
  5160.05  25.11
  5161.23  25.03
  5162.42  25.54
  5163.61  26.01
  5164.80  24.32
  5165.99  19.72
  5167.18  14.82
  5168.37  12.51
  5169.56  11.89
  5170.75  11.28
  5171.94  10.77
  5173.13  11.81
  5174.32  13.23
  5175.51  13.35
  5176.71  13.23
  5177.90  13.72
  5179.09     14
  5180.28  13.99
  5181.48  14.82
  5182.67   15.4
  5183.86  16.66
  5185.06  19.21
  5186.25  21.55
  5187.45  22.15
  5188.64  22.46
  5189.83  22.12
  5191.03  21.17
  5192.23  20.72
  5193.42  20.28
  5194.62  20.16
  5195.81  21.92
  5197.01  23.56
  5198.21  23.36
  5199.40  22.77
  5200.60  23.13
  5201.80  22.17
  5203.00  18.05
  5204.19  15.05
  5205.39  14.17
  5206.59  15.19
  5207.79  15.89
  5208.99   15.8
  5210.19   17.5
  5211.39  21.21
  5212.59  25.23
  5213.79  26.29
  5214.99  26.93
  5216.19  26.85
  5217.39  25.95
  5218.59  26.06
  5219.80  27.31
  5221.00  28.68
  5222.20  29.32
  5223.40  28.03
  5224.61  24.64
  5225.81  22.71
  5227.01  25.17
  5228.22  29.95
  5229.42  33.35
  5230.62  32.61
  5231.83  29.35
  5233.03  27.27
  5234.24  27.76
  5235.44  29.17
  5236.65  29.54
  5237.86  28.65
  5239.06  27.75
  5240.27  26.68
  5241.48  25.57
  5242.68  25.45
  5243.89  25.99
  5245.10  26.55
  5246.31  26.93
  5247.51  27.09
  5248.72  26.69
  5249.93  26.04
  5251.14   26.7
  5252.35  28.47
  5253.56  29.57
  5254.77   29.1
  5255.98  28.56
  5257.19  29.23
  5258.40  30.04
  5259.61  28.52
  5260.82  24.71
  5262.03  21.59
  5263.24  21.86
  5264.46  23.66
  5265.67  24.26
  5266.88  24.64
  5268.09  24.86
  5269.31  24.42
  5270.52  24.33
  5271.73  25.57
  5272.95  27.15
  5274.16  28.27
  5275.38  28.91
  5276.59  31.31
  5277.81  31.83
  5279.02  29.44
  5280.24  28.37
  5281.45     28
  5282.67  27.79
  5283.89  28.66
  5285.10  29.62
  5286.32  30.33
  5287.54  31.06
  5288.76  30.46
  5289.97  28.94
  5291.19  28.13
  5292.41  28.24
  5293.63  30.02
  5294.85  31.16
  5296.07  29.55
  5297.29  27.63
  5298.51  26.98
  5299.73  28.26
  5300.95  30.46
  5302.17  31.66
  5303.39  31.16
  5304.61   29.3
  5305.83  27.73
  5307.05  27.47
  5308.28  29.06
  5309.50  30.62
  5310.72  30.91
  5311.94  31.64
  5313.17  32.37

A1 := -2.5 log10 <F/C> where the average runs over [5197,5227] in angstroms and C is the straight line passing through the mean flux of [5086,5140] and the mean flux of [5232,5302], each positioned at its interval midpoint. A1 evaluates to 0.14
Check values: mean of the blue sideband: 22.1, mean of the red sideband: 27.7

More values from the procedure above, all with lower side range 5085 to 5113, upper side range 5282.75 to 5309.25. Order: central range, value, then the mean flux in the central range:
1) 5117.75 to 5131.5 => 0.055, 21.7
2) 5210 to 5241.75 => -0.020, 27.2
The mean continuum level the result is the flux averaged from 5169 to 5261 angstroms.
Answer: 22.9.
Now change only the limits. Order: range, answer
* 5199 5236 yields 24.3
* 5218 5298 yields 27.7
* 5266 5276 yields 26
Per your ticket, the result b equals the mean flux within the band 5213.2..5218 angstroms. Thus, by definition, 26.5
